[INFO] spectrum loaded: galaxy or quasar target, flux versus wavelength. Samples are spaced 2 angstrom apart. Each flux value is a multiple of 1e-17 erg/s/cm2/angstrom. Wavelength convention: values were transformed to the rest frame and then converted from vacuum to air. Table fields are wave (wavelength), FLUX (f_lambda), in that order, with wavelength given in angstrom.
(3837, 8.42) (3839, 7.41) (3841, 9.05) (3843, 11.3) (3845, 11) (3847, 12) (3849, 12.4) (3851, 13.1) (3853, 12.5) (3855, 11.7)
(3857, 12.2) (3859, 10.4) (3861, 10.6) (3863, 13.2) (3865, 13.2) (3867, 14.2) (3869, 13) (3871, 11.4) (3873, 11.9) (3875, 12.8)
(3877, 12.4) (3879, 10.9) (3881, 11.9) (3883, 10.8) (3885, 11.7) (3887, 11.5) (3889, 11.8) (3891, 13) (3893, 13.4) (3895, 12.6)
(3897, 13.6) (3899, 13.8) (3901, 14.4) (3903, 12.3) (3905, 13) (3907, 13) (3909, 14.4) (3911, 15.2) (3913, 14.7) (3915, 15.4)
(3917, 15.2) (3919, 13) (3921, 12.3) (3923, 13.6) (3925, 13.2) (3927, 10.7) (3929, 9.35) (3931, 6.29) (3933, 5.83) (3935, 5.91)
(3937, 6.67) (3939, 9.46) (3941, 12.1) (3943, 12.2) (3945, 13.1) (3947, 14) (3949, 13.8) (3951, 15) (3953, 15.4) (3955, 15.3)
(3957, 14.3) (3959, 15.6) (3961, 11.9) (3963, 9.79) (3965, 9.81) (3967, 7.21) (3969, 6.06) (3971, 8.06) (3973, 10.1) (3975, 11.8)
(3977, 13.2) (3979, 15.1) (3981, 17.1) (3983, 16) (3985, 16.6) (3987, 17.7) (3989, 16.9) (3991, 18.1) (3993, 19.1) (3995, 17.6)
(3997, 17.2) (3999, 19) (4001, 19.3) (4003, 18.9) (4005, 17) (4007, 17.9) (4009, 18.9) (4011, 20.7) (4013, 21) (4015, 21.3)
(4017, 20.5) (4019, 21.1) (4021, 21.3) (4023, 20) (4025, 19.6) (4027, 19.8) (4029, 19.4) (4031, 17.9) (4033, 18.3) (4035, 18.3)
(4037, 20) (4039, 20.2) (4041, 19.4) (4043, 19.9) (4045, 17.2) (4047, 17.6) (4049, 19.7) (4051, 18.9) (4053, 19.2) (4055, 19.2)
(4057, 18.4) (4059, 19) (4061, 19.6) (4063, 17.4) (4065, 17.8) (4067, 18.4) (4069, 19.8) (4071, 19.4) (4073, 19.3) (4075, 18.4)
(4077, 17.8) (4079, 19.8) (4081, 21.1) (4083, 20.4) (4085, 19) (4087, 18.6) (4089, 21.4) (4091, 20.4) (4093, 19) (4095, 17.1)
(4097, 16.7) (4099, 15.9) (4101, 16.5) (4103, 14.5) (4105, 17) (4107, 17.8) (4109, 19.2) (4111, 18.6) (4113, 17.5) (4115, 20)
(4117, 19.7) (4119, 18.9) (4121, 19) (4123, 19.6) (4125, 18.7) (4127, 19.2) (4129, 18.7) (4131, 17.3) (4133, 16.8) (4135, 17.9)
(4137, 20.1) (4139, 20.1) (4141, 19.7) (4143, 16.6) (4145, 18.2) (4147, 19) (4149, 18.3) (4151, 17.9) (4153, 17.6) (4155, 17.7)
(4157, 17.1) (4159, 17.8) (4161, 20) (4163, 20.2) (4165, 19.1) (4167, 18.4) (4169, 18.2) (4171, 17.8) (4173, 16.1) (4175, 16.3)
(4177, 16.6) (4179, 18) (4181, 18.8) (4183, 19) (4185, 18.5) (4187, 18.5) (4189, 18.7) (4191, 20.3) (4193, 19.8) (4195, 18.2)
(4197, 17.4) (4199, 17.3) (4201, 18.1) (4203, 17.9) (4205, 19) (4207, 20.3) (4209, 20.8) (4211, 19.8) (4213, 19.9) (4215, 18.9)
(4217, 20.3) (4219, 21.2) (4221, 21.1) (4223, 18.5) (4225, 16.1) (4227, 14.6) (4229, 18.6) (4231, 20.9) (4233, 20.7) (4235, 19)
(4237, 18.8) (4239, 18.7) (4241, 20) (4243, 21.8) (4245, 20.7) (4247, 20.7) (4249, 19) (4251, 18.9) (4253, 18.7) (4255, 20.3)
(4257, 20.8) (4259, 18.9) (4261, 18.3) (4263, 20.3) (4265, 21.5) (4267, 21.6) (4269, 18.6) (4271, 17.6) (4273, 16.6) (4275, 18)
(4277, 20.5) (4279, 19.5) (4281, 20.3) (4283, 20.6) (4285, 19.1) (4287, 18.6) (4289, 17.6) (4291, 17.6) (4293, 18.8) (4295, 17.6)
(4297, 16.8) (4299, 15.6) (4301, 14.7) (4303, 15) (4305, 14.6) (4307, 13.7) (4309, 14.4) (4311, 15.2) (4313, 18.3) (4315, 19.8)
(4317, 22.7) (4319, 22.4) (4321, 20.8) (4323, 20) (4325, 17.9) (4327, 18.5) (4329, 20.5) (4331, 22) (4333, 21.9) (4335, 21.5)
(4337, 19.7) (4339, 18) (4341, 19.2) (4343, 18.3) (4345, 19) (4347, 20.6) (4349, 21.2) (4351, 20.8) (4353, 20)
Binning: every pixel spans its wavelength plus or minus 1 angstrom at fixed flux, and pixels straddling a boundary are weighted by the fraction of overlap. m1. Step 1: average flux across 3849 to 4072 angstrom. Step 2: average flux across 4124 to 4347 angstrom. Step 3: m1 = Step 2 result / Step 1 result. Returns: 1.3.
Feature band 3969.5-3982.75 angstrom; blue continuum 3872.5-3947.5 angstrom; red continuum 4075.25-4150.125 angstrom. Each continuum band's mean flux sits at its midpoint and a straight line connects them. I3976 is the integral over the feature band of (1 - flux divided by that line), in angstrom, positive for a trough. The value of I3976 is 1.6 angstrom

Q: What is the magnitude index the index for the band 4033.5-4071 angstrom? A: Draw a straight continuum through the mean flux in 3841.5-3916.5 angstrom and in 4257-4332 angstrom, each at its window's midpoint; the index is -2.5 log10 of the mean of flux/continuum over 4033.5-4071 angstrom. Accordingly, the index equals -0.25 mag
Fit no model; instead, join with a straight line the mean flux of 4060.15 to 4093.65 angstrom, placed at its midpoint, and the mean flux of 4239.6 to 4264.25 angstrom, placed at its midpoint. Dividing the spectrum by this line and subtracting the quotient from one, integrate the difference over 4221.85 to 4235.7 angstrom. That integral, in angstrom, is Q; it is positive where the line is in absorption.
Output 1.0 angstrom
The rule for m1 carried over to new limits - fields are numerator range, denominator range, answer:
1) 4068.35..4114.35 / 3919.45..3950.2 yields 1.74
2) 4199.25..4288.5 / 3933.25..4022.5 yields 1.30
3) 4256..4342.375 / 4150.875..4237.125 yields 1.01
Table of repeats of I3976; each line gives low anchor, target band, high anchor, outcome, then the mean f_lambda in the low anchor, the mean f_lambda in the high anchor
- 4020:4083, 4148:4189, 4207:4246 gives 2.7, 19.1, 19.5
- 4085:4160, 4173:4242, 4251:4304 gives -1.3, 18.3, 18.6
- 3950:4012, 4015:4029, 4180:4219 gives -4.0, 15.1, 19.1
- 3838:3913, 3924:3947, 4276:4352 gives 6.0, 12.3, 18.8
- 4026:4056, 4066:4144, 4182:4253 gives 1.9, 19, 19.2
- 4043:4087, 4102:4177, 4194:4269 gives 3.4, 18.9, 19.4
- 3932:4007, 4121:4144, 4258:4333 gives -3.6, 13.6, 18.5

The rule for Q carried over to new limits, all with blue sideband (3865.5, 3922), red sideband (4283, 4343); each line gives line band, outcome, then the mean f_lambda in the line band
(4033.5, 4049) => -4.25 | 19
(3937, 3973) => 5.27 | 11.7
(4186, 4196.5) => -1.37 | 19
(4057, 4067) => -2.17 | 18.4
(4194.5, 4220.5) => -3.32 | 19.2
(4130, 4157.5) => -3.34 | 18.2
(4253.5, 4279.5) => -2.36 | 19.4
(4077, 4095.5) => -4.95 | 19.6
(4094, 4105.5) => -0.45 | 16.3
